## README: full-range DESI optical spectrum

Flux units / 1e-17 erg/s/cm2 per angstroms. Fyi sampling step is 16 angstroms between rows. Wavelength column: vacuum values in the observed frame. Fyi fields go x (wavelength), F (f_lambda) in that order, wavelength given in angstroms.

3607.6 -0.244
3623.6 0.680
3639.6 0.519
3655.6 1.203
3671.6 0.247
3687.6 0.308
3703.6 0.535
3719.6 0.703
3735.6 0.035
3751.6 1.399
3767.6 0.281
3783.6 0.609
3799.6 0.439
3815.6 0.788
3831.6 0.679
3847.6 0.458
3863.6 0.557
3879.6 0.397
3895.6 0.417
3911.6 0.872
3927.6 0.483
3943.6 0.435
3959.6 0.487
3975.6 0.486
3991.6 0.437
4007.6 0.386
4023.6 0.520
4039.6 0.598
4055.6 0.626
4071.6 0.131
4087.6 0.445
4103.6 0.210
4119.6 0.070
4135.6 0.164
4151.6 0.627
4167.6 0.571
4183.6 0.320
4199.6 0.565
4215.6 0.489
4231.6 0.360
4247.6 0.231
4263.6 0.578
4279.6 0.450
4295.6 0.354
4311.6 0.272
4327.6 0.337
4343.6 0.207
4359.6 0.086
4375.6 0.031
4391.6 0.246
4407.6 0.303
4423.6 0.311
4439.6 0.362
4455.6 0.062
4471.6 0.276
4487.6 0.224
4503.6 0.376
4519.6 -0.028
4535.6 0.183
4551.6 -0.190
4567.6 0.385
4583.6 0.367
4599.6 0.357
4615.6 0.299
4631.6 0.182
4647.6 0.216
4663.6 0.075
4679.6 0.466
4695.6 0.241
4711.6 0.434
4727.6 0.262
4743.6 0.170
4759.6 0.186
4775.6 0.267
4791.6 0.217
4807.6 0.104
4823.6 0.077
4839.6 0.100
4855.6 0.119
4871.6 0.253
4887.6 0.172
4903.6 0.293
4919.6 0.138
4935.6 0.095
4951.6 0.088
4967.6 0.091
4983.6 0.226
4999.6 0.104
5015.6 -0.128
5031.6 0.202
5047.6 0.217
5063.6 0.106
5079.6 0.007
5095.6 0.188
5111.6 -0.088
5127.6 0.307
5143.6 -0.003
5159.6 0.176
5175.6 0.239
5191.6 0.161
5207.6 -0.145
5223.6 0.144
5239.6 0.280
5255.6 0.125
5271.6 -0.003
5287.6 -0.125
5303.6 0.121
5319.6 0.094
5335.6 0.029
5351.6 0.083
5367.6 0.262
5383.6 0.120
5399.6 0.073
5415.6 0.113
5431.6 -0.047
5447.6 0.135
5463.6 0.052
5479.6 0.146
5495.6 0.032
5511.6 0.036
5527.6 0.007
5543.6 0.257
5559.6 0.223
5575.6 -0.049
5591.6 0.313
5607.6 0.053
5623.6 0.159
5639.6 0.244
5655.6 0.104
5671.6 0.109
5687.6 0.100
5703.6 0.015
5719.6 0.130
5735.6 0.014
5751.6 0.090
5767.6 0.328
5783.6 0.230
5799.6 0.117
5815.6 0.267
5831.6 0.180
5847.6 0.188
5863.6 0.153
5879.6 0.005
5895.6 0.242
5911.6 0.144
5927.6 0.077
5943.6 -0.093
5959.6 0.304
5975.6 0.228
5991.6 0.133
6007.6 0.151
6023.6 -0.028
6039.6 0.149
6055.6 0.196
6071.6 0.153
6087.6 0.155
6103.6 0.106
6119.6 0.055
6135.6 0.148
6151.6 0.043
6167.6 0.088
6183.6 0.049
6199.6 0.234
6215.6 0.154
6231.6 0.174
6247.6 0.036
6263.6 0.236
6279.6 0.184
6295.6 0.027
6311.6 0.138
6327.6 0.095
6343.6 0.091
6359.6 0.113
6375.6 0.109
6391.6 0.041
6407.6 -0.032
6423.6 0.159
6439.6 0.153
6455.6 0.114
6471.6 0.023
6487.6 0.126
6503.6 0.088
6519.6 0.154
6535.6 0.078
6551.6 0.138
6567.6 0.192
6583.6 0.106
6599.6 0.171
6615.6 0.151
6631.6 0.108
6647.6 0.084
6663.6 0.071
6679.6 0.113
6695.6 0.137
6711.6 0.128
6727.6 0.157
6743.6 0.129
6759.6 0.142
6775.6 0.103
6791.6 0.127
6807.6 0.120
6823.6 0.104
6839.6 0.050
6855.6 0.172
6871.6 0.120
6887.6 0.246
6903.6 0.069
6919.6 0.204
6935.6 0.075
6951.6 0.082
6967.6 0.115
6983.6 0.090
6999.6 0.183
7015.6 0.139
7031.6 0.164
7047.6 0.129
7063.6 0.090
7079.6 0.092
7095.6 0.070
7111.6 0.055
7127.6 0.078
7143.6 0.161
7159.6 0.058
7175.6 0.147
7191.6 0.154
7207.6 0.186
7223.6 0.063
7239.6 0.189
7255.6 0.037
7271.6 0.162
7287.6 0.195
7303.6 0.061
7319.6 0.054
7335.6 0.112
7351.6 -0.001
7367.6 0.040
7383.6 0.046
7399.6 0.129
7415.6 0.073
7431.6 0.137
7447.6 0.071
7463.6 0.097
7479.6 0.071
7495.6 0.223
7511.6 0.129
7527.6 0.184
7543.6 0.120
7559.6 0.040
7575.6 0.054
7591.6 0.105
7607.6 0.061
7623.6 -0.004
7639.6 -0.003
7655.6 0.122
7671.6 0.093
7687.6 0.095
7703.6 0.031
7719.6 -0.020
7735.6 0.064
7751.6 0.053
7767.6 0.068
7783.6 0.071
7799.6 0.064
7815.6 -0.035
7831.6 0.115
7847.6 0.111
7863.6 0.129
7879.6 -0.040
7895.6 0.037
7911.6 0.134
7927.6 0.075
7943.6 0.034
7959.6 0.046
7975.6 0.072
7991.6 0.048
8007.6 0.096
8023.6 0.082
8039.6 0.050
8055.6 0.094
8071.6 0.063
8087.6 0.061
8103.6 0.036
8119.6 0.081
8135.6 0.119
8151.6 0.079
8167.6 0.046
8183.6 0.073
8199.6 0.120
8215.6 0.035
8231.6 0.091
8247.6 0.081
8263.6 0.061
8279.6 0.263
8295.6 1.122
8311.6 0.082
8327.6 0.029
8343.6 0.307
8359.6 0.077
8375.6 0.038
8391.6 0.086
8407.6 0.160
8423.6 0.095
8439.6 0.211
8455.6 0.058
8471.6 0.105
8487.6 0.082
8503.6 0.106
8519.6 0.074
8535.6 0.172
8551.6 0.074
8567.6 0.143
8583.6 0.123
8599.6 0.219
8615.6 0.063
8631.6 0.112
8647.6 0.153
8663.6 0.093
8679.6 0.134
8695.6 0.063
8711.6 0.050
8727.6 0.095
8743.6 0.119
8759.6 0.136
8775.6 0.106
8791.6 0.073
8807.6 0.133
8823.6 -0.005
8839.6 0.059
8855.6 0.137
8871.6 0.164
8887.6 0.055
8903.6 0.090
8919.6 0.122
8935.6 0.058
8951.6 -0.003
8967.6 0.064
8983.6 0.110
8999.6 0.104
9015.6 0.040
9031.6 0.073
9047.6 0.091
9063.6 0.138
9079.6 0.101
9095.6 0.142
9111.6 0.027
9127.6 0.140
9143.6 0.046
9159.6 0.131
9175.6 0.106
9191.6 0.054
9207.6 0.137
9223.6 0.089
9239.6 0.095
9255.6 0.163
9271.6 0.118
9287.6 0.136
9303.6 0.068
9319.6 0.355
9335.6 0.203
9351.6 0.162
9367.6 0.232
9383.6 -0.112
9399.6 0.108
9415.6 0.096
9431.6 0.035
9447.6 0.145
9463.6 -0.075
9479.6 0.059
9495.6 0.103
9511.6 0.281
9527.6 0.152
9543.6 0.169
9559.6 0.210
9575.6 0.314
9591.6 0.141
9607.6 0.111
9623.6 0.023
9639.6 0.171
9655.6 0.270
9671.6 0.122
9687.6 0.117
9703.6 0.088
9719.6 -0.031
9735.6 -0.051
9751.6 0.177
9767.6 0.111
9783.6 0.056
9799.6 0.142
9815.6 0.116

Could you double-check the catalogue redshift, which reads 1.224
